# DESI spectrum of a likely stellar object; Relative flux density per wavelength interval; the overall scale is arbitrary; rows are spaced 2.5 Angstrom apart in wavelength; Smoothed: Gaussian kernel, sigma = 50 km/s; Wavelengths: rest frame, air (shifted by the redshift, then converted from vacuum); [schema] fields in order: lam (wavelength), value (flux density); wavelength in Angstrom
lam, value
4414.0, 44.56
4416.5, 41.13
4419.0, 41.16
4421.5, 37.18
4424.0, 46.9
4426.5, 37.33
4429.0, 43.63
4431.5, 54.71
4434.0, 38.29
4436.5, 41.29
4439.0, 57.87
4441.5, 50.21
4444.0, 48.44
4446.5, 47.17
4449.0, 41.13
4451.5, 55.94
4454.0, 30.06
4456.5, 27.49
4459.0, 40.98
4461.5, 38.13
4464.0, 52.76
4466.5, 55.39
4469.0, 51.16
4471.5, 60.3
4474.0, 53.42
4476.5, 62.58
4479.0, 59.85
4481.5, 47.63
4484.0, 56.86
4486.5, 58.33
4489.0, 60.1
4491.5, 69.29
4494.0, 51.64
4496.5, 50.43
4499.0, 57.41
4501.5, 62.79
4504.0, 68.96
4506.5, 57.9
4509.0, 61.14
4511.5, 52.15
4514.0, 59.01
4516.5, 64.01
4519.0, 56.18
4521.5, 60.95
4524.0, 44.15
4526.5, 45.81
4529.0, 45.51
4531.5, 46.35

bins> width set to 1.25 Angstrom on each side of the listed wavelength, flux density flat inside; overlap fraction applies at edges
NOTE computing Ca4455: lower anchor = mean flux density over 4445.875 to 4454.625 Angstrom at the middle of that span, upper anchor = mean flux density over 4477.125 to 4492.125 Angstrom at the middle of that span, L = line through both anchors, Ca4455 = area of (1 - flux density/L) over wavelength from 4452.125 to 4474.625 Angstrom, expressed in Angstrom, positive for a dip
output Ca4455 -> 2.0 Angstrom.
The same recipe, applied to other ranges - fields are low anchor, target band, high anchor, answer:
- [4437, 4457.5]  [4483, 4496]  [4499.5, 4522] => -0.88 Angstrom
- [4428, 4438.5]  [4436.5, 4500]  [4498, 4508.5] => 2.98 Angstrom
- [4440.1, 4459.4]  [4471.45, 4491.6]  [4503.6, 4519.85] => -2.59 Angstrom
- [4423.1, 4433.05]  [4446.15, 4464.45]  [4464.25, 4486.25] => 3.71 Angstrom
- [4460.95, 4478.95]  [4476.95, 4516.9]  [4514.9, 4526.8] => -2.78 Angstrom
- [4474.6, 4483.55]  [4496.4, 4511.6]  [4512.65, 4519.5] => -0.24 Angstrom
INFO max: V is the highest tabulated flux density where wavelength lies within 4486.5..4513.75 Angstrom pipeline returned 69.29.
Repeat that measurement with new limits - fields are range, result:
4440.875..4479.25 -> 62.58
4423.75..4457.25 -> 57.87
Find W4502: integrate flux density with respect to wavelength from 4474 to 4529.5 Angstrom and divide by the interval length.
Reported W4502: 57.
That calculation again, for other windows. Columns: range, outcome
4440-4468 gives 44.5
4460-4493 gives 55.7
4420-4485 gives 47.5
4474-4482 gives 57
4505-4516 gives 58.2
